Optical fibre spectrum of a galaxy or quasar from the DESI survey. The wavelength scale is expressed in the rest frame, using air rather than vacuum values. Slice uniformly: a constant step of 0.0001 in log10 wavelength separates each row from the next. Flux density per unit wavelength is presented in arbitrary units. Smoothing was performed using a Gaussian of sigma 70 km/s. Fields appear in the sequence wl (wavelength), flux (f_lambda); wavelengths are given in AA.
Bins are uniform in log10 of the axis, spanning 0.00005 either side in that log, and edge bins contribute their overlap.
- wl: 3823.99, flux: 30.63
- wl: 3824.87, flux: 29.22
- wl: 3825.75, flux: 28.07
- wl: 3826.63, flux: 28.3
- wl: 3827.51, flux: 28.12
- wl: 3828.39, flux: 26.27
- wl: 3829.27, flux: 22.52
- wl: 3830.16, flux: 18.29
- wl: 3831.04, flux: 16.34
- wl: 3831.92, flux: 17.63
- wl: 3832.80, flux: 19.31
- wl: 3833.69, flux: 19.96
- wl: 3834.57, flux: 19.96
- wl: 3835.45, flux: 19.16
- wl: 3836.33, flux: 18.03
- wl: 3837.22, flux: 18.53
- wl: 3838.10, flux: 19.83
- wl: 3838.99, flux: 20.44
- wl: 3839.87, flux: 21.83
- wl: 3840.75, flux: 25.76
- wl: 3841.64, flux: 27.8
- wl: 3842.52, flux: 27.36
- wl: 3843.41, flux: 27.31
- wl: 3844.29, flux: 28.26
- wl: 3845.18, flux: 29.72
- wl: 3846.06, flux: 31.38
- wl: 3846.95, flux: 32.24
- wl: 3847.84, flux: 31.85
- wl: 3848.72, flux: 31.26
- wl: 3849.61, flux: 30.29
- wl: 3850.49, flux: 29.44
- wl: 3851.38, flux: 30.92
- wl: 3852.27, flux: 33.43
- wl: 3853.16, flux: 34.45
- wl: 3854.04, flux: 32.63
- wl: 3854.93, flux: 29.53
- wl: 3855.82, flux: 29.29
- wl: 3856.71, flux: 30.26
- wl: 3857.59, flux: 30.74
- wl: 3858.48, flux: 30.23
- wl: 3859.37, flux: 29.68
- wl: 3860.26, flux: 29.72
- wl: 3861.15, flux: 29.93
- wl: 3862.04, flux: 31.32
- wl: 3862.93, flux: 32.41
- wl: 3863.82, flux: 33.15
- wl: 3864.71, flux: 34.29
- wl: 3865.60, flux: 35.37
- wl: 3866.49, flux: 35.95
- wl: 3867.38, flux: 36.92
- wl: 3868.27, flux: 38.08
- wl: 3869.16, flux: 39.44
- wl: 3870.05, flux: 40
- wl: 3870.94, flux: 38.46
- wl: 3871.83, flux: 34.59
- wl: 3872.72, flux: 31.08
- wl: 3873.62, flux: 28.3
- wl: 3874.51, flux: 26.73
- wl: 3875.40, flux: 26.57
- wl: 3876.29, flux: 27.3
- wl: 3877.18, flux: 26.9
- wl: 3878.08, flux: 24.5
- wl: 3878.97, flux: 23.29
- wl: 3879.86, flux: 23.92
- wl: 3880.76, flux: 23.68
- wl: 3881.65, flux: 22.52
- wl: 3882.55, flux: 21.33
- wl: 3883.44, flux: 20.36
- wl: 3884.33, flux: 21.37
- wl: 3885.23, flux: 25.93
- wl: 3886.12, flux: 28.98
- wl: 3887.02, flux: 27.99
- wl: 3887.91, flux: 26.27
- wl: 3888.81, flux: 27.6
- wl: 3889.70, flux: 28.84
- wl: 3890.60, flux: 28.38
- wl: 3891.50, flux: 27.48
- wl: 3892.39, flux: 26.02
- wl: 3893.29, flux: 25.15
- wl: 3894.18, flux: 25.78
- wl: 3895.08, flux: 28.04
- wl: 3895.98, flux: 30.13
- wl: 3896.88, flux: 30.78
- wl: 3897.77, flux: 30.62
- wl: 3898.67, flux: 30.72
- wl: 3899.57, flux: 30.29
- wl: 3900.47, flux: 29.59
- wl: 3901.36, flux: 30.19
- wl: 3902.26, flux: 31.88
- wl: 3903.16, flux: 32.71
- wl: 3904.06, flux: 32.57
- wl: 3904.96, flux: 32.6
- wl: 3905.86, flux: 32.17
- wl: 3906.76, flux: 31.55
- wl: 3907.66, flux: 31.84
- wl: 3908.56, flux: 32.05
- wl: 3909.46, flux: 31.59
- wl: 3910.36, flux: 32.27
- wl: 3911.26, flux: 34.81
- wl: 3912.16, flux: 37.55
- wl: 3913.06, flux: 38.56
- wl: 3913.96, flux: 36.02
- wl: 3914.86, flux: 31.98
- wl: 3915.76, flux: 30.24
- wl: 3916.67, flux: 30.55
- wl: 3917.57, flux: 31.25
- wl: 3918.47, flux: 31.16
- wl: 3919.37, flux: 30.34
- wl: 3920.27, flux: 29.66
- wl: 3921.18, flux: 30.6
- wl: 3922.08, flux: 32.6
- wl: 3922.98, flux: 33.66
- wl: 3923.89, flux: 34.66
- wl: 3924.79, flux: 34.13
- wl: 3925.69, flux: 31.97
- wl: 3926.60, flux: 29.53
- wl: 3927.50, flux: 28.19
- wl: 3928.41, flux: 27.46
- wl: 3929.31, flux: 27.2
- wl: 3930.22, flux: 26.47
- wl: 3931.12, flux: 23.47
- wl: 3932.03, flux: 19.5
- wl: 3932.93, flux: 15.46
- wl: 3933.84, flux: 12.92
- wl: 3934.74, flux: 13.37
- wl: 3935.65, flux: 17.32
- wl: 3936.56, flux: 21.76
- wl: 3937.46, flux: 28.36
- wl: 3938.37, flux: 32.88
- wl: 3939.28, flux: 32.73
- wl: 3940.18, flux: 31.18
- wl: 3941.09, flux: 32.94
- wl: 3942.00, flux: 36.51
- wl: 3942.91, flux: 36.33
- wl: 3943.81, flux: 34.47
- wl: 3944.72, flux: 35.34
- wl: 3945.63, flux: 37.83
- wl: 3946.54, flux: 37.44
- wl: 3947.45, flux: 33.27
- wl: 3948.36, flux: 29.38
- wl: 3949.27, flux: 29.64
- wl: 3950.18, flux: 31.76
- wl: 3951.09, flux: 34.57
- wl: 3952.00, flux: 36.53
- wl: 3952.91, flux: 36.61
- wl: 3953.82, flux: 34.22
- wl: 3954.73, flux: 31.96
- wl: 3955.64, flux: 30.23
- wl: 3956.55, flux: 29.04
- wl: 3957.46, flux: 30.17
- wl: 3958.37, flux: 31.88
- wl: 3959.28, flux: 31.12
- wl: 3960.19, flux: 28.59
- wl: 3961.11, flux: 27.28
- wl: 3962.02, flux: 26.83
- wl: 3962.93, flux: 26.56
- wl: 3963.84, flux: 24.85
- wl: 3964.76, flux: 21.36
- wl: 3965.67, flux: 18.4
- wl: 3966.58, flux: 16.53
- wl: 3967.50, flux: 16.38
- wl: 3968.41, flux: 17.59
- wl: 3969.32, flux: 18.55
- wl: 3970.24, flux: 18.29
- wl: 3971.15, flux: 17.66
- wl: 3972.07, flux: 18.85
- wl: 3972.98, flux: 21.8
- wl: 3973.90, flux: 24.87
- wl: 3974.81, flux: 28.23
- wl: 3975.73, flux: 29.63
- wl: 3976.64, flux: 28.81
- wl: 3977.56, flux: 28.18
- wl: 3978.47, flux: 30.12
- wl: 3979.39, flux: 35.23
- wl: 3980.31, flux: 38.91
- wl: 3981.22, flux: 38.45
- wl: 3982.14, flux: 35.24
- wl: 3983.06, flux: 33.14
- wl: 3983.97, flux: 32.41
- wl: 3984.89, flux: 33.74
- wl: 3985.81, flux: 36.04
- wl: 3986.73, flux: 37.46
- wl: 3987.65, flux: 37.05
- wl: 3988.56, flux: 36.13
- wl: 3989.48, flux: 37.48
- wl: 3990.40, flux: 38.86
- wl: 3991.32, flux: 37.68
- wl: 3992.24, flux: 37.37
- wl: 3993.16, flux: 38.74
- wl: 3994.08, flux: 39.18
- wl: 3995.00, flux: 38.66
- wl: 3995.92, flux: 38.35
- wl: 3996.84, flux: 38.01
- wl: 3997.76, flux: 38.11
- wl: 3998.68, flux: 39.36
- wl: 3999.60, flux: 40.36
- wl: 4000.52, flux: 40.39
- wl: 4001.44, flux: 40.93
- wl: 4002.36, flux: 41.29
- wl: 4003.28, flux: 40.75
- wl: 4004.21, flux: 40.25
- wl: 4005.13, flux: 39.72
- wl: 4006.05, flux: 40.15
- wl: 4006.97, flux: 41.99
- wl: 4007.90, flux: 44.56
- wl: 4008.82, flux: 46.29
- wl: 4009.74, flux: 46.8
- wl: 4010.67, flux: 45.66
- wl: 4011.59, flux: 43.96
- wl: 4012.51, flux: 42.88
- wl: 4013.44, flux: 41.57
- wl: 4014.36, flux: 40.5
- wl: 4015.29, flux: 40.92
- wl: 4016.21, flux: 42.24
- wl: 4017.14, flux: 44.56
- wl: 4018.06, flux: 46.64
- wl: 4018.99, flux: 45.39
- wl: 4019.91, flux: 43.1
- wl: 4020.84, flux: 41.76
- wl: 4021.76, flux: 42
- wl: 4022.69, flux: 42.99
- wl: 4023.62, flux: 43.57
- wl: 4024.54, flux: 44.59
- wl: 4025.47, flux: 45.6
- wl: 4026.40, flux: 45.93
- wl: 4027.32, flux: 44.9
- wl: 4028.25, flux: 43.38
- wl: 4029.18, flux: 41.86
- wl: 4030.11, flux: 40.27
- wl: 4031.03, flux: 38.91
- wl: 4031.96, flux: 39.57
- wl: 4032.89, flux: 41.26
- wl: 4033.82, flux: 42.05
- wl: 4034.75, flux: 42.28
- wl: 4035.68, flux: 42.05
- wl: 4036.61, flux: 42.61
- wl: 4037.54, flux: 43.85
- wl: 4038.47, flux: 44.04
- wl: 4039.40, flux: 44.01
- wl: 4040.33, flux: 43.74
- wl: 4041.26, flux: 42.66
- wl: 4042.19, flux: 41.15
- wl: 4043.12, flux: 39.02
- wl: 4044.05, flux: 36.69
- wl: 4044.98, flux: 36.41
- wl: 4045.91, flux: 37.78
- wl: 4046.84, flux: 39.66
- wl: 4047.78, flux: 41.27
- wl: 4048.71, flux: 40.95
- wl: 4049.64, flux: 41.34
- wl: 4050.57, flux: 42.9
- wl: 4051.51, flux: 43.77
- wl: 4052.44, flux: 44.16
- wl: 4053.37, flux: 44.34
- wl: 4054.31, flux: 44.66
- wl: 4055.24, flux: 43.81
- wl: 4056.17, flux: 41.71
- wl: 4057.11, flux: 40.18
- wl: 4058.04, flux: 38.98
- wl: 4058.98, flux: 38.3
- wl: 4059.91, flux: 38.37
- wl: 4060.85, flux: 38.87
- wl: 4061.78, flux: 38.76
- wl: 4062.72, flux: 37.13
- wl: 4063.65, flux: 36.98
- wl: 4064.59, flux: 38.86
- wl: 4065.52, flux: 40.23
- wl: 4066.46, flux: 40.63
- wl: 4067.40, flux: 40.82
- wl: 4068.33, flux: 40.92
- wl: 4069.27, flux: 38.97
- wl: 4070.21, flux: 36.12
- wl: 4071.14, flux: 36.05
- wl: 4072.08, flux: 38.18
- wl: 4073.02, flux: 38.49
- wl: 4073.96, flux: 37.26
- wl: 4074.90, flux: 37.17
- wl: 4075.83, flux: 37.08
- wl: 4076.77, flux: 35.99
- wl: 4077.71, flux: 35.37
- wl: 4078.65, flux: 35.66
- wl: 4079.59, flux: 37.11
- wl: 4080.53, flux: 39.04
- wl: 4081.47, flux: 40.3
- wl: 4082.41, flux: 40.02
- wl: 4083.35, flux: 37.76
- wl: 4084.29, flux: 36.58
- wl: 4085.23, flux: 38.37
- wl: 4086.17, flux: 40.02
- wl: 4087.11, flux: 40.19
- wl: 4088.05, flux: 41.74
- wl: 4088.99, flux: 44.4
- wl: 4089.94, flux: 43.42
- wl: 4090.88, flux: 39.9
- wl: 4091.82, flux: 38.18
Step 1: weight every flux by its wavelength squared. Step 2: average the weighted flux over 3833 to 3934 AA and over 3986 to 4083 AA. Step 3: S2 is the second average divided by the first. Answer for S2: 1.50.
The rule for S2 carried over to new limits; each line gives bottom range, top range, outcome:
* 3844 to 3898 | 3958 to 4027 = 1.27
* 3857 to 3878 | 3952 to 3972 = 0.83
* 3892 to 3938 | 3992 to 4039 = 1.52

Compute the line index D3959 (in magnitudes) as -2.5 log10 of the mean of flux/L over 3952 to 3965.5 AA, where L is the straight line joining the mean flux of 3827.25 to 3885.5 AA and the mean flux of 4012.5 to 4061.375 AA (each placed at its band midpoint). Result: 0.22 mag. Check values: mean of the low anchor 27.8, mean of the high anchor 42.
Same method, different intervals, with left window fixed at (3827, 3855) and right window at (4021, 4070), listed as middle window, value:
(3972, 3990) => 0.13 mag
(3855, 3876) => -0.19 mag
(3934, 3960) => 0.09 mag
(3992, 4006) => -0.05 mag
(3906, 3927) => -0.04 mag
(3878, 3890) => 0.17 mag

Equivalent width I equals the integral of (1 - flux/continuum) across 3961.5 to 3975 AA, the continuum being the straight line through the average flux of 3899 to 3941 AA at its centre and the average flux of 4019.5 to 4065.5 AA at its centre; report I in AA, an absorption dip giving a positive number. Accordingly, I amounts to 5.2 AA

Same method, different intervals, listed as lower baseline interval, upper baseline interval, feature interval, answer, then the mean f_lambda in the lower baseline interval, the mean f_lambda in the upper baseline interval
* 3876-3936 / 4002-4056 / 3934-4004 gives 8.3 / 28.3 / 42.4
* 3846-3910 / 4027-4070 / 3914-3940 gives 4.3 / 30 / 40.9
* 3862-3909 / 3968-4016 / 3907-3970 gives 6.5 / 29.7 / 35.8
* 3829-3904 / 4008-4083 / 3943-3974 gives 6.1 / 28.1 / 41.1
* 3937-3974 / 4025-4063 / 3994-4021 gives -4.3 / 28.6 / 41.5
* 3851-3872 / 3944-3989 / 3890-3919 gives 0.6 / 33.4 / 29.5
